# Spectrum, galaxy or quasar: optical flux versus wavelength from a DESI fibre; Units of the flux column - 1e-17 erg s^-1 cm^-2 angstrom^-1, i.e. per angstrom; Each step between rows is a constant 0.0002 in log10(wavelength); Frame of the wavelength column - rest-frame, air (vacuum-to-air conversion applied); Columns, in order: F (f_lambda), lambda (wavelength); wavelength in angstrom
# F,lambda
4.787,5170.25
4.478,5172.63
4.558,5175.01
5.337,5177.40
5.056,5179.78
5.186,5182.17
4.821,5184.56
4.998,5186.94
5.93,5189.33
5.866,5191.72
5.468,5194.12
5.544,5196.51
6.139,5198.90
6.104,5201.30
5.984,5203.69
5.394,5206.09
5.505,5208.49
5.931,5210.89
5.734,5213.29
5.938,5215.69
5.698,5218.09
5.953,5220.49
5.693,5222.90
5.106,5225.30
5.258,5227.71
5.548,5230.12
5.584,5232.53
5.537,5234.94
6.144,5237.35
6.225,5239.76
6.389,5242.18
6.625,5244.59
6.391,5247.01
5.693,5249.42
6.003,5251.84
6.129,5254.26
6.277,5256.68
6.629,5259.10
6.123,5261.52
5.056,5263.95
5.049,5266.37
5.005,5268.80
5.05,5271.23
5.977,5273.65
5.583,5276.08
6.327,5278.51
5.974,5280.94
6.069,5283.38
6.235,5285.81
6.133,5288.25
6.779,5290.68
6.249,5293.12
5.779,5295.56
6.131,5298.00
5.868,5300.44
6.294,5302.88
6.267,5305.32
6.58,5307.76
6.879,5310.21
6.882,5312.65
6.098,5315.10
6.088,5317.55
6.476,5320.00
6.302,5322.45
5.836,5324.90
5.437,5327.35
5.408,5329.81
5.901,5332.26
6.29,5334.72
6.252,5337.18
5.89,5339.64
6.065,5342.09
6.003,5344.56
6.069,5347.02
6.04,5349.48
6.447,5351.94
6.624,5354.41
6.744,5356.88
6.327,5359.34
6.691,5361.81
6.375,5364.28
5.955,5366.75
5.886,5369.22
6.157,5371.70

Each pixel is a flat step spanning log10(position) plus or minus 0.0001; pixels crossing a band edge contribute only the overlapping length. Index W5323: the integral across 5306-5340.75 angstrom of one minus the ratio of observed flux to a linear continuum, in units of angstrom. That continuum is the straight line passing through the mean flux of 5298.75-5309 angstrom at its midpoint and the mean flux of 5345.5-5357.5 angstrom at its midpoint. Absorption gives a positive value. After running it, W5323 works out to 0.7 angstrom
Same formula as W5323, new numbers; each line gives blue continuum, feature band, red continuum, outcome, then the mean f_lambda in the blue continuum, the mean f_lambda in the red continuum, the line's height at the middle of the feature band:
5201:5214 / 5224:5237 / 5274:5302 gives 0.9 angstrom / 5.75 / 6.1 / 5.85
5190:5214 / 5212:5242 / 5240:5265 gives 1.1 angstrom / 5.77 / 6.14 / 5.95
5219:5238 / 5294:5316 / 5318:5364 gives -1.2 angstrom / 5.59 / 6.16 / 5.98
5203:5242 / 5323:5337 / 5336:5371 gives 0.7 angstrom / 5.72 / 6.24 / 6.15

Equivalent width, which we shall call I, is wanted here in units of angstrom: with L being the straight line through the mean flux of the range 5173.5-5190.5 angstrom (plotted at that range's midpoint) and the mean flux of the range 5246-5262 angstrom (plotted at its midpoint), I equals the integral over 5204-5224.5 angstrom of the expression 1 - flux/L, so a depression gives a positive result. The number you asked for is -0.5 angstrom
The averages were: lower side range 5.11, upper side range 6.18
